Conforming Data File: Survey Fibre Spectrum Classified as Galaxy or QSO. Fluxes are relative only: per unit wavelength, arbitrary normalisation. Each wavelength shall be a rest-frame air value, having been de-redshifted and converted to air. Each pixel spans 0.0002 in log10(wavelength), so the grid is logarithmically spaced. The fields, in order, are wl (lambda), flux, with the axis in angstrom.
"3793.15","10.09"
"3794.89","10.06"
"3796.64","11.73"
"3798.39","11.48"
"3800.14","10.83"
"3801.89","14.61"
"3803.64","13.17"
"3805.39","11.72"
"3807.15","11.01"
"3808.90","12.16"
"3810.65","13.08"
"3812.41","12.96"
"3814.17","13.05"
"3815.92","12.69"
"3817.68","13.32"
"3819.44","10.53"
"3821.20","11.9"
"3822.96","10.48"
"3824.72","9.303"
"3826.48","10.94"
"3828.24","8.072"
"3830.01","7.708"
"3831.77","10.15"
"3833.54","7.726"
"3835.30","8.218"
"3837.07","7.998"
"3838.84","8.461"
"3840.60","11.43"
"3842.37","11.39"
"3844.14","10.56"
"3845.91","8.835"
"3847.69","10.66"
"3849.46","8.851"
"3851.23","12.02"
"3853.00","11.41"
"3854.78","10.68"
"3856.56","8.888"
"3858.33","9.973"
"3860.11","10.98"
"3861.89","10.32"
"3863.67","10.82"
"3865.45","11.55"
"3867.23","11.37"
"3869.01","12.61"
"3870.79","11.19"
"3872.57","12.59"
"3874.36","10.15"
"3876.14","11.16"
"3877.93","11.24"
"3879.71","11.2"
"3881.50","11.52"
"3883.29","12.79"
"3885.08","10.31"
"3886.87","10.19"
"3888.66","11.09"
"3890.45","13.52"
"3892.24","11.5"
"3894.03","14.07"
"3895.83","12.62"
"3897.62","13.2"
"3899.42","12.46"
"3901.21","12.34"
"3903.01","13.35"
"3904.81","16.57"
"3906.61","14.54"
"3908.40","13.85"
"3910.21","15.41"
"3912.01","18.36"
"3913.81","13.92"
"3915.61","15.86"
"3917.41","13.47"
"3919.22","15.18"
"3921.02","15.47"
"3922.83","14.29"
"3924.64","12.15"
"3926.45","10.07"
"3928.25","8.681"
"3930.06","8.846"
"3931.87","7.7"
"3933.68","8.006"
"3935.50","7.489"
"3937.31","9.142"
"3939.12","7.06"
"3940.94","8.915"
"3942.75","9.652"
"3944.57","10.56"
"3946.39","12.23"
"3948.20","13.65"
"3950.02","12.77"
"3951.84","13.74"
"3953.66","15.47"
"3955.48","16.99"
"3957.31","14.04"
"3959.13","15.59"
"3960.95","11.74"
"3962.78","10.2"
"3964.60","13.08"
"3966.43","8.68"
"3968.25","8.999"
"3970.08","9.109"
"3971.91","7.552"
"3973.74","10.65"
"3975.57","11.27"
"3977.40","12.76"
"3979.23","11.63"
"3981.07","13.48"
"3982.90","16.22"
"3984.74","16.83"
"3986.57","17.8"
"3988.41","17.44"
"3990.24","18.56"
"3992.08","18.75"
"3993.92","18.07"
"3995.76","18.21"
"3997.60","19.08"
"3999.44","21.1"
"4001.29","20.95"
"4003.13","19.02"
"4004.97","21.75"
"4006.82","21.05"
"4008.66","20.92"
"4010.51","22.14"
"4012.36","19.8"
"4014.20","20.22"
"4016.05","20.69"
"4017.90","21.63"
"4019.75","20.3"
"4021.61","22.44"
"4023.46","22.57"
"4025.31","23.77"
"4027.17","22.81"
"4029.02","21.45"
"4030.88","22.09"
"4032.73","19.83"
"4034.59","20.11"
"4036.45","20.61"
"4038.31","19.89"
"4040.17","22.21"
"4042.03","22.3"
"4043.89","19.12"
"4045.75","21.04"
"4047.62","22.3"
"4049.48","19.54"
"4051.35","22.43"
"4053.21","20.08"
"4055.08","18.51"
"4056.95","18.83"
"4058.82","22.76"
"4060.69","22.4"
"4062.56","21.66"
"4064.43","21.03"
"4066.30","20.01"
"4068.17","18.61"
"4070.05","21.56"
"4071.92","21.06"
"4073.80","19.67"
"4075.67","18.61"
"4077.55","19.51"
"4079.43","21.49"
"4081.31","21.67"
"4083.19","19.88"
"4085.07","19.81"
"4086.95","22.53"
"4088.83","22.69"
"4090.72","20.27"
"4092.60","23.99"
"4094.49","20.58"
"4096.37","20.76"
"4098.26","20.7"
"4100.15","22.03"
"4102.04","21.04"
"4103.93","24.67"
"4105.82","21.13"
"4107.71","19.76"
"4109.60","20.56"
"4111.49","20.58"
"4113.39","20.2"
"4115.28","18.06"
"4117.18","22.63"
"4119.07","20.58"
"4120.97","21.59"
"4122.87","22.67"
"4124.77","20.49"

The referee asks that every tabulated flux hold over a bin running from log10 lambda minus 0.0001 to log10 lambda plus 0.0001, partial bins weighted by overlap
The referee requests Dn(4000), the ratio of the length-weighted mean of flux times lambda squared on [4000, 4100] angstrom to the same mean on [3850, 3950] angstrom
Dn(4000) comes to 1.92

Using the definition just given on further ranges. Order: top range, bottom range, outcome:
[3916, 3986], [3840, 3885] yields 1.12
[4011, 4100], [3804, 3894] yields 2.14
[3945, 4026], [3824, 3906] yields 1.59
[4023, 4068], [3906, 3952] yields 1.88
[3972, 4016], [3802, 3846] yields 1.79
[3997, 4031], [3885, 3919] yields 1.65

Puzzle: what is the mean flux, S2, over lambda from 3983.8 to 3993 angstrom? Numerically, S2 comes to 17.9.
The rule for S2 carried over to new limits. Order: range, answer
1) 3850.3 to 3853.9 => 11.7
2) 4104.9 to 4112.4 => 20.5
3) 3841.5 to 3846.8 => 10.3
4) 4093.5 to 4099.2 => 20.7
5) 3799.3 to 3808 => 12.3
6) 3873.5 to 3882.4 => 11.1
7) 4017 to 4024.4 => 21.7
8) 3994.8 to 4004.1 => 19.7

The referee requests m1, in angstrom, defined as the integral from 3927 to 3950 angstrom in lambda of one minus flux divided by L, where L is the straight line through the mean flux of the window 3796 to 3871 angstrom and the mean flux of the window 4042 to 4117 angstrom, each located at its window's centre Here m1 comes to 8.6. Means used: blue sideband 10.8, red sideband 20.8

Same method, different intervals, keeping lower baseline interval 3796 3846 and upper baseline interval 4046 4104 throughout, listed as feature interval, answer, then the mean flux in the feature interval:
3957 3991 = 8.22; 12.9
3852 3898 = 5.78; 11.4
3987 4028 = -4.91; 20.5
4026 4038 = -1.19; 21.1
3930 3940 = 4.82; 7.97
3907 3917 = -0.58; 15.3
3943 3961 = 2.76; 13.6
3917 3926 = 0.56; 13.9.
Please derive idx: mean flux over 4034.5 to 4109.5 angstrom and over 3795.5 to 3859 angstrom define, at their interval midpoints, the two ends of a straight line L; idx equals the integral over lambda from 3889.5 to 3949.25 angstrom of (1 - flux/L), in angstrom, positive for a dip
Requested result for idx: 9.2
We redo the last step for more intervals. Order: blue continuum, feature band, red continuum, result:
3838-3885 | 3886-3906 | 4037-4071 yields -0.3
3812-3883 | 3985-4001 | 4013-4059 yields 0.0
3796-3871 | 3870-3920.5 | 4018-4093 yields 2.6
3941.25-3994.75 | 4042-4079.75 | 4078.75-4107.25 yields -2.3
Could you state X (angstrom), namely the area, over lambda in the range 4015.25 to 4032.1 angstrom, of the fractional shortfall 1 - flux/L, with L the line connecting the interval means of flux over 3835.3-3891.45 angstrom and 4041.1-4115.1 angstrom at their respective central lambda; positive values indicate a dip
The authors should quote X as -3.3 angstrom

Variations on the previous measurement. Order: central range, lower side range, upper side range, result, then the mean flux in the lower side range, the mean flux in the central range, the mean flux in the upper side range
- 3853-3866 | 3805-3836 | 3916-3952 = 0.5 angstrom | 10.8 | 10.5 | 11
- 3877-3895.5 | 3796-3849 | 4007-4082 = 2.7 angstrom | 10.8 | 11.8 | 20.9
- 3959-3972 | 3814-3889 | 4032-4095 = 4.5 angstrom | 10.6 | 10.5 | 20.8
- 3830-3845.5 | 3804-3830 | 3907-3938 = 3.0 angstrom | 11.4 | 9.37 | 12.3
